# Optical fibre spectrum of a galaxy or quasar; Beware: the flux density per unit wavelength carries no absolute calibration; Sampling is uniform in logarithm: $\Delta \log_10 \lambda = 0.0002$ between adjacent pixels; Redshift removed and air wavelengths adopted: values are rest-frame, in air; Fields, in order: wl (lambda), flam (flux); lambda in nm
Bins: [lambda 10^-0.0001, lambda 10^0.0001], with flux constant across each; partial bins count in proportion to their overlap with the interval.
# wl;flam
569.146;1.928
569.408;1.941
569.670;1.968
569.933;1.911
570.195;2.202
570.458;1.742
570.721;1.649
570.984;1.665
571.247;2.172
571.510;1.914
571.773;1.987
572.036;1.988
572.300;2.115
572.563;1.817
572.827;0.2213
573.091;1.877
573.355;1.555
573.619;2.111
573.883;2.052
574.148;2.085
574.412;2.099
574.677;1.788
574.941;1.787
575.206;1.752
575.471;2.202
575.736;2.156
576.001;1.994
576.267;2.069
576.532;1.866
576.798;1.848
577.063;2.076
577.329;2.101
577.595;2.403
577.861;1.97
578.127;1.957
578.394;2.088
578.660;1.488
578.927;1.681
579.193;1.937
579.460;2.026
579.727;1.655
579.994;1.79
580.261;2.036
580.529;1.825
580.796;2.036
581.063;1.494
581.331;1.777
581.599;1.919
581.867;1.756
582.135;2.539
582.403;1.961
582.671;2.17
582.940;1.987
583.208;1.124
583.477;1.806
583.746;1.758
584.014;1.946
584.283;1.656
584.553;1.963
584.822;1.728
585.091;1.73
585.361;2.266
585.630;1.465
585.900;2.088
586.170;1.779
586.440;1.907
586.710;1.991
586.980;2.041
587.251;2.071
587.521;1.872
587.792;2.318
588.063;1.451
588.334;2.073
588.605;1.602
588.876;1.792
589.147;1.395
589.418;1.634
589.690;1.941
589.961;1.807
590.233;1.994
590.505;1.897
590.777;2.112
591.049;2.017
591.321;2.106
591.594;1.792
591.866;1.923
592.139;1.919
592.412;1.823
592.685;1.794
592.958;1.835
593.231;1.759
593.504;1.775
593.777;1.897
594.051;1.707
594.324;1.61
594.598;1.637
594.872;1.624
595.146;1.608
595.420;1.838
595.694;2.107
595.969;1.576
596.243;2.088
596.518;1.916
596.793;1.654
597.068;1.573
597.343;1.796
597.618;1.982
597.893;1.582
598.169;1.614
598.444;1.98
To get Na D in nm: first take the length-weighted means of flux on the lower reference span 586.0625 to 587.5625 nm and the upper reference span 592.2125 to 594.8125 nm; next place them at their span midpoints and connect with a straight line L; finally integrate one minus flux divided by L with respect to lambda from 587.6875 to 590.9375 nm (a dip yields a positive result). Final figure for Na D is 0.08 nm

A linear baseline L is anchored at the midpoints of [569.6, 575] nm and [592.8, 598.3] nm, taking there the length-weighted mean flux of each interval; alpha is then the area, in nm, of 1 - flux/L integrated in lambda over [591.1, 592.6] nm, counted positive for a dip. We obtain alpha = -0.120 nm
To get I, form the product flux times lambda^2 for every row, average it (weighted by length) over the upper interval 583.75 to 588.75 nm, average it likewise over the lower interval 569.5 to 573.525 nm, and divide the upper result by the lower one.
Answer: 1.1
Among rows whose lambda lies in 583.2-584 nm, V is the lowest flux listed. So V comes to 1.124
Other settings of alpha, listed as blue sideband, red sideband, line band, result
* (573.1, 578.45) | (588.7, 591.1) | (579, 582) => 0.16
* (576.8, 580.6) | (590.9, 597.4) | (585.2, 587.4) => -0.09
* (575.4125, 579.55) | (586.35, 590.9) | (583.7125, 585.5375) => 0.05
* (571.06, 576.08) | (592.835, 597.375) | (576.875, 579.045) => -0.14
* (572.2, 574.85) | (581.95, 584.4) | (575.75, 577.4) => -0.18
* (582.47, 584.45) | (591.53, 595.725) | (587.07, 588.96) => -0.11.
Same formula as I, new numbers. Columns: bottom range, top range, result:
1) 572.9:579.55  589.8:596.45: 1.01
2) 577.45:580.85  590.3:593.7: 1.04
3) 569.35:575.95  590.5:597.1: 1.05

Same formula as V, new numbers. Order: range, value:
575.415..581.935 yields 1.488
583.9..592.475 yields 1.395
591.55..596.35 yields 1.576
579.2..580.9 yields 1.655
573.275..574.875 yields 1.555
